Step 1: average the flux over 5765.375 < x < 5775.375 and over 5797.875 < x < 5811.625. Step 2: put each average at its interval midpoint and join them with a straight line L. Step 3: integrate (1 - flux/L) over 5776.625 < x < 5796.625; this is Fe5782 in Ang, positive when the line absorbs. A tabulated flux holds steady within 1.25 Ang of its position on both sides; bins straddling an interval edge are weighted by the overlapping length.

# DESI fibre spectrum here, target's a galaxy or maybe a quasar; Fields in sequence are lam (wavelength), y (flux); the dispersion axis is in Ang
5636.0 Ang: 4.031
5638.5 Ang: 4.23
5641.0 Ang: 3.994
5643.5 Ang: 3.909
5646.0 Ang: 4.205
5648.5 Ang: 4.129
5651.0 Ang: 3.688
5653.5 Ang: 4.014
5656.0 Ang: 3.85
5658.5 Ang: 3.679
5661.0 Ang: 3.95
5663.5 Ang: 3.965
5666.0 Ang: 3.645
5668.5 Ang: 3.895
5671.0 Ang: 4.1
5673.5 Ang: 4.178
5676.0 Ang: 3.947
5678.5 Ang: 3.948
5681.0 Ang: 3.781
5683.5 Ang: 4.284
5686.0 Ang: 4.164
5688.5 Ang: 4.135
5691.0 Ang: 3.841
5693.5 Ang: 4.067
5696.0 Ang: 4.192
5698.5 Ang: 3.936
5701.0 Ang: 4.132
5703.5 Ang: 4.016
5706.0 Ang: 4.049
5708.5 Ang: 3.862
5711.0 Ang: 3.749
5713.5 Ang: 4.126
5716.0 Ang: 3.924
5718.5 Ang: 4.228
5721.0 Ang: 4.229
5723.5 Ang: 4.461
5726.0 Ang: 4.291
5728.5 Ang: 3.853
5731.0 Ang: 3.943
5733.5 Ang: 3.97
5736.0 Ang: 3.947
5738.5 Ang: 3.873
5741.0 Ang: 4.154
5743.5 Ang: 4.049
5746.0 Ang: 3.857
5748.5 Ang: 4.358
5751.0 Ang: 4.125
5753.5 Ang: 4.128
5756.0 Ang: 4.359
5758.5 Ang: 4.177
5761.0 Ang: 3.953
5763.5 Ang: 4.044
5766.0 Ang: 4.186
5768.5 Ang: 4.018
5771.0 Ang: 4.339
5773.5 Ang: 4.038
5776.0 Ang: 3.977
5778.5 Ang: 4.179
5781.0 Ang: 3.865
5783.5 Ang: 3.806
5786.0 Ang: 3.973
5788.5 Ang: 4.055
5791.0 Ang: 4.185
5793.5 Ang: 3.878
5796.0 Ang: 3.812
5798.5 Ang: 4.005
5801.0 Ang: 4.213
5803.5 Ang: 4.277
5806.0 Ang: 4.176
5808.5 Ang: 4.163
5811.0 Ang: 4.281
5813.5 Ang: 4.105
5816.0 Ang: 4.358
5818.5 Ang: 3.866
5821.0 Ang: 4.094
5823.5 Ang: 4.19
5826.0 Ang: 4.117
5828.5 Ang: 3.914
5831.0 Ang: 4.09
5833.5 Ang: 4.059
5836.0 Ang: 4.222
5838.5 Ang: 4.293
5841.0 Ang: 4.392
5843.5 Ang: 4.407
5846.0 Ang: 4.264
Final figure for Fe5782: 0.89 Ang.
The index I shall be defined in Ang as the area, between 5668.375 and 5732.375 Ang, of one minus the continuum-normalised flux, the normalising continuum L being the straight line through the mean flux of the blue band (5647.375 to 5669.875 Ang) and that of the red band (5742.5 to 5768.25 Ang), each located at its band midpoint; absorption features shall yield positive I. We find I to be -1.2 Ang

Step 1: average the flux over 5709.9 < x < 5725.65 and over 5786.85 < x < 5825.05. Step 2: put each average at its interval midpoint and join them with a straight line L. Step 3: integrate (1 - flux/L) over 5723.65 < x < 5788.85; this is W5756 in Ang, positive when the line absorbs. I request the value 0.9 Ang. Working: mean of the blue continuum 4.13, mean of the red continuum 4.11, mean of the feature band 4.07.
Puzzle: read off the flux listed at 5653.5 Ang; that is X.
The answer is 4.014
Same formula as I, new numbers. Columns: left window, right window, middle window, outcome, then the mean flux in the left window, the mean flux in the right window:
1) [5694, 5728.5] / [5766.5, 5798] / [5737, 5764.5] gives -0.36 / 4.08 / 4.01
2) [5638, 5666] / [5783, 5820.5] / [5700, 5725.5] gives -0.53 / 3.94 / 4.08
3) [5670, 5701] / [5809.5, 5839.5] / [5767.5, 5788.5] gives 0.40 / 4.05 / 4.13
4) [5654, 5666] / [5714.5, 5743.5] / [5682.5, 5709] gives -0.66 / 3.85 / 4.08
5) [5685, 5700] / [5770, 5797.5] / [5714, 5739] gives -0.26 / 4.06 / 4.01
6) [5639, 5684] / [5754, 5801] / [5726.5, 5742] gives 0.18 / 3.95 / 4.05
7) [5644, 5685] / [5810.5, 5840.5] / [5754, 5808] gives 0.14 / 3.95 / 4.14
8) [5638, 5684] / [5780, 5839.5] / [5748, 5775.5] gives -0.70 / 3.96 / 4.08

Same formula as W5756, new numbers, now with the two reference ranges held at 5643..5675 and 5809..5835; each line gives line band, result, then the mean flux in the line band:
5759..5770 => -0.04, 4.07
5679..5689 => -0.28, 4.08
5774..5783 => 0.16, 3.99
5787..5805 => 0.10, 4.06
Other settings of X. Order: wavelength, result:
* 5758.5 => 4.177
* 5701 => 4.132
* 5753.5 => 4.128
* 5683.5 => 4.284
